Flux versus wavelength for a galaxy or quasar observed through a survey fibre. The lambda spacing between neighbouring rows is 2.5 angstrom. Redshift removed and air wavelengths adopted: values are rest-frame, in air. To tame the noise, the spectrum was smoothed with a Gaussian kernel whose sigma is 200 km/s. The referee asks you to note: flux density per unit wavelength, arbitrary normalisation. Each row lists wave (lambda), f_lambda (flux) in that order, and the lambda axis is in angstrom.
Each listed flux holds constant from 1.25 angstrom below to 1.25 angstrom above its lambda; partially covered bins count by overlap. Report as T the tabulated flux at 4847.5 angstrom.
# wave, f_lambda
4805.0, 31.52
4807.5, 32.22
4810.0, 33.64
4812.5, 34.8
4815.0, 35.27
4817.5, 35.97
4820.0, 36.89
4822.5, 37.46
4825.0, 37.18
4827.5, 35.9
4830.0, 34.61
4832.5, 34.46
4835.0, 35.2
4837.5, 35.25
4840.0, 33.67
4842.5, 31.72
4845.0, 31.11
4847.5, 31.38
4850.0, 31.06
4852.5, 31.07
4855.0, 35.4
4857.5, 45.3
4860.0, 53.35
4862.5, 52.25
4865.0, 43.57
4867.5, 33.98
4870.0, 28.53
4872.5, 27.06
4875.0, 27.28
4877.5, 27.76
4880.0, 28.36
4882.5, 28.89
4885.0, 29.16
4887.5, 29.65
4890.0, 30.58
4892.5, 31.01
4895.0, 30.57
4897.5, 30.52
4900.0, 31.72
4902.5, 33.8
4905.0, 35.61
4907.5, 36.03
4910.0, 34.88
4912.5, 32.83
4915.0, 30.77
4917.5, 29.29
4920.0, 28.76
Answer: 31.38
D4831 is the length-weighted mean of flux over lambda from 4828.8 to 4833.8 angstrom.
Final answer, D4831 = 34.5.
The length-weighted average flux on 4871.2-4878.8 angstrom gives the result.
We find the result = 27.4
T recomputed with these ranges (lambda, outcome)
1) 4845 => 31.11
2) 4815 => 35.27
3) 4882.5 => 28.89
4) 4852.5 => 31.07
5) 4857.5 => 45.3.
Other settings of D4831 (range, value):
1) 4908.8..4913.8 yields 33.8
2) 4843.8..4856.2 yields 32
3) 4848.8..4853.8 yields 31.1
